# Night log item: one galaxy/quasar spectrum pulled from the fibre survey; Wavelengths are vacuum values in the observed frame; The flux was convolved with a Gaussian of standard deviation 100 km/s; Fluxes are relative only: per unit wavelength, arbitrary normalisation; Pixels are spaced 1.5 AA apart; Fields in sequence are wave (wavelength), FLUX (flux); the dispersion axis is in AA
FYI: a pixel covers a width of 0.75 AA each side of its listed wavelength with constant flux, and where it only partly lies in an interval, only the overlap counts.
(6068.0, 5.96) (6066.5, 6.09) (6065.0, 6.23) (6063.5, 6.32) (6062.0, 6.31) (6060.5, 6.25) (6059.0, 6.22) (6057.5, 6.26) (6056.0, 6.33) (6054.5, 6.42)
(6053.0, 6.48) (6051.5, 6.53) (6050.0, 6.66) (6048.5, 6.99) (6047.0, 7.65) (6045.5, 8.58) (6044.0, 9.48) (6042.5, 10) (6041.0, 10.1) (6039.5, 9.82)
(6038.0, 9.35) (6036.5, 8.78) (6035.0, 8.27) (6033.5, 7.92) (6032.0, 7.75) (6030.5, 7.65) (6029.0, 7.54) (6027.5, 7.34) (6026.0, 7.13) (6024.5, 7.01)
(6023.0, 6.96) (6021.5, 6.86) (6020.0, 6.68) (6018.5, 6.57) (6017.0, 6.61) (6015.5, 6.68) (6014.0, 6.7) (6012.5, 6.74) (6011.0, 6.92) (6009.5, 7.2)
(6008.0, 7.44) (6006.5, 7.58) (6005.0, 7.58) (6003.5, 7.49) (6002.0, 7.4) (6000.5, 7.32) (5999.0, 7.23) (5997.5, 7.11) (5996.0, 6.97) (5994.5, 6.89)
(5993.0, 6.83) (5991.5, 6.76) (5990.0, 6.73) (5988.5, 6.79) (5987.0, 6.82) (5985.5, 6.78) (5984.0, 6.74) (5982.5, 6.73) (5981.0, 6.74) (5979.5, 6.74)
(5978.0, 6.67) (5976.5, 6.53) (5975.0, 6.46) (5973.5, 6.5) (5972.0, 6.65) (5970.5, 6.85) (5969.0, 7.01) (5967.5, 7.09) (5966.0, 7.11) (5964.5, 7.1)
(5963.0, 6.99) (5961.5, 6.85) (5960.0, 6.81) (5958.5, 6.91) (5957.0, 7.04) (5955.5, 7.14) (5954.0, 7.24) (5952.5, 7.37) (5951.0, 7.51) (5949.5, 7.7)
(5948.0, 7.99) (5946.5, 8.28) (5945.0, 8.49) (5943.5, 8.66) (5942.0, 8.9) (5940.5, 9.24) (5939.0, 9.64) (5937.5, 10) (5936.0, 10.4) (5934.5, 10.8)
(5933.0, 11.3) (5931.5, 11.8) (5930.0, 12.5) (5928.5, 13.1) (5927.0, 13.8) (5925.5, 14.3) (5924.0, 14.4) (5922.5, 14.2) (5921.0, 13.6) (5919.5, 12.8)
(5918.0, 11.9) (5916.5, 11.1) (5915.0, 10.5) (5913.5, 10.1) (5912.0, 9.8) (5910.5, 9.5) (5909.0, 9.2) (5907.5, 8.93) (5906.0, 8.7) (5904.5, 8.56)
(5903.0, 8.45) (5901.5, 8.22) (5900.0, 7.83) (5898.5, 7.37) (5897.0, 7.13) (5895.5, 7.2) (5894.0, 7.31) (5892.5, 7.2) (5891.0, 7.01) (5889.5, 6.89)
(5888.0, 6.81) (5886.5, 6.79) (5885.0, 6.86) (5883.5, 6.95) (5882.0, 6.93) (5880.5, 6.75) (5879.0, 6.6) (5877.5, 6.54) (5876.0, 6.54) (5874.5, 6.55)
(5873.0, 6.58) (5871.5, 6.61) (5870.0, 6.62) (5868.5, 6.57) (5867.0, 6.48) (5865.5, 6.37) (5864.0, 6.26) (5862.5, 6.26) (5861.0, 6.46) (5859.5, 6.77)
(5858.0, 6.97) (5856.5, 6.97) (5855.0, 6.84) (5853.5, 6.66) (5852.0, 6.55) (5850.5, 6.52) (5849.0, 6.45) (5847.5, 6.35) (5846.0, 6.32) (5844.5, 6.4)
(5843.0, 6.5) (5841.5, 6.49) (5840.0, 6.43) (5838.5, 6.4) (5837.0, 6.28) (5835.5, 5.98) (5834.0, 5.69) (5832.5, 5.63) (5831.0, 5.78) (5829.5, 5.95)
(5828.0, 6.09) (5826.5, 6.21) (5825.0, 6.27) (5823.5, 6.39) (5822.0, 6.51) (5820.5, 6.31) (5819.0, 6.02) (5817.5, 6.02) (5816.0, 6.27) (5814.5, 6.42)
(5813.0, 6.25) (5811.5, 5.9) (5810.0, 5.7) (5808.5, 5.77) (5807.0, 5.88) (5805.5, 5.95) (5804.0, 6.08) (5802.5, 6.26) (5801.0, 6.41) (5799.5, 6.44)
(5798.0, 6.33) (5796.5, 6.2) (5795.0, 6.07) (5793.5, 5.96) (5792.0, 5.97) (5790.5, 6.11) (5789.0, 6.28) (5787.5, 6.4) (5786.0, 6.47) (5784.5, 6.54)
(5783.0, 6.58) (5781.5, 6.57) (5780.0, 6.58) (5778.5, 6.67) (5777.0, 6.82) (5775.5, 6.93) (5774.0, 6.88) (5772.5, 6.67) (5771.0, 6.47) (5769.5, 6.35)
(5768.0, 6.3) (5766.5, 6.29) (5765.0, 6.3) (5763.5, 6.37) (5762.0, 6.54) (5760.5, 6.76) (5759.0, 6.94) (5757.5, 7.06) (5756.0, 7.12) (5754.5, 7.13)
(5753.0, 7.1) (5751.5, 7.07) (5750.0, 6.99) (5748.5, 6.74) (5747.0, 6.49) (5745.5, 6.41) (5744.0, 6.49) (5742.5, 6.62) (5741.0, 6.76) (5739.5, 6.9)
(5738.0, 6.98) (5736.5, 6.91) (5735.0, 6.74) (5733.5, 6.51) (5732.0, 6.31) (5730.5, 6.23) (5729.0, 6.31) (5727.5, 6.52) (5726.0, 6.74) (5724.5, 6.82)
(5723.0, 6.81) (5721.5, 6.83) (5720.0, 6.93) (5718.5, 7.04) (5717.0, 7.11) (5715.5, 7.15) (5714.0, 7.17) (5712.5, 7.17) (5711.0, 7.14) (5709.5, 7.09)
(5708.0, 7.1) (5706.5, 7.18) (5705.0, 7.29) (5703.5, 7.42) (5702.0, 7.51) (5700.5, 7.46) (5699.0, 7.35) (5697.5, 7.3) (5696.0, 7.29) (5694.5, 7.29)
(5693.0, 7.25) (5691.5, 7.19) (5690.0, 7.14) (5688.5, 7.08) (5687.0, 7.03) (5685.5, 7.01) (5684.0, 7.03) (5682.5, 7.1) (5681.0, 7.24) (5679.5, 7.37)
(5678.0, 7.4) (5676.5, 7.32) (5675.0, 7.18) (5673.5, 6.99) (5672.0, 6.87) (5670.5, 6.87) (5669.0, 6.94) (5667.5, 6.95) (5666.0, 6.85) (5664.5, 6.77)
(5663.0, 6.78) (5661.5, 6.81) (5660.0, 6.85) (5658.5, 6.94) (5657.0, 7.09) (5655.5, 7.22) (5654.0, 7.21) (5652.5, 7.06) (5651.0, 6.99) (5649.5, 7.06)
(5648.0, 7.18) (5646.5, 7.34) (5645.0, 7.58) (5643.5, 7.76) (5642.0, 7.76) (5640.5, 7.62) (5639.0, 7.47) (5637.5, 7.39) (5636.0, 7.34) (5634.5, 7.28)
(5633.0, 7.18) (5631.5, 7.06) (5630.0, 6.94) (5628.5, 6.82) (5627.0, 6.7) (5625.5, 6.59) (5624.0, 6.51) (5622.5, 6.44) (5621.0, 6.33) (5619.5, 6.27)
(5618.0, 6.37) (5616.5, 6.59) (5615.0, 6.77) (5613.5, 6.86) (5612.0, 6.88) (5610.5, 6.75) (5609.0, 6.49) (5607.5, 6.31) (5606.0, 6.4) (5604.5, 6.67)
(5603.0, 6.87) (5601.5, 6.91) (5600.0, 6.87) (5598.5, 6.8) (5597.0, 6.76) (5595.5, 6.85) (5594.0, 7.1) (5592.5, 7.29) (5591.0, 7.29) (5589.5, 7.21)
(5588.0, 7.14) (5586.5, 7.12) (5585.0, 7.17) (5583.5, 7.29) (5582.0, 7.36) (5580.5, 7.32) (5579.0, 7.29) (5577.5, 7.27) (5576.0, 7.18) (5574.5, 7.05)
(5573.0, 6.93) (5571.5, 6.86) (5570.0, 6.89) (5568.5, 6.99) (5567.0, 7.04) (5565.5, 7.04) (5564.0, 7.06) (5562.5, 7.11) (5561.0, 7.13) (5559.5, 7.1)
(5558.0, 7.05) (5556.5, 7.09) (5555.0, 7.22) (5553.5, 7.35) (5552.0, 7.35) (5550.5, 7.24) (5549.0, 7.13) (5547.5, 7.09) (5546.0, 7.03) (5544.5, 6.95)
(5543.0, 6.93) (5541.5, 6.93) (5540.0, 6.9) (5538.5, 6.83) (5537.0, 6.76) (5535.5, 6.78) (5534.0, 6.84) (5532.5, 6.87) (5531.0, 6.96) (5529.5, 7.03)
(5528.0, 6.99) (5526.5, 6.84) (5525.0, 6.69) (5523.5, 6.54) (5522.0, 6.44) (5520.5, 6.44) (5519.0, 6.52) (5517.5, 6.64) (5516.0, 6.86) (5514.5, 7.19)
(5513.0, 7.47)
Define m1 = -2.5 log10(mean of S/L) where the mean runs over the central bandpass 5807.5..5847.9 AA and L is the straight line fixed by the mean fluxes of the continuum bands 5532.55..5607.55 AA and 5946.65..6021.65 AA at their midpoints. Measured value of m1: 0.14 mag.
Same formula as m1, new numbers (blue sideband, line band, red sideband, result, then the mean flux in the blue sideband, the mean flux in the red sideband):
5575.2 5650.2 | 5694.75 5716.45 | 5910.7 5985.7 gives 0.04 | 7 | 9.04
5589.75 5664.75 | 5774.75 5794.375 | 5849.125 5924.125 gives 0.17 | 6.95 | 7.95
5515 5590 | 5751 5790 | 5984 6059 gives 0.08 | 7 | 7.36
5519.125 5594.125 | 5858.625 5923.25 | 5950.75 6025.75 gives -0.16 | 7.03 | 6.95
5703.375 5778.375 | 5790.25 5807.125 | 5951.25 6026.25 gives 0.11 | 6.79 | 6.94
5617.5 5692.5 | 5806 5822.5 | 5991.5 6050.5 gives 0.19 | 7.05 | 7.58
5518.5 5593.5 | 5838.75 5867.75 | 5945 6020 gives 0.08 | 7.02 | 7.03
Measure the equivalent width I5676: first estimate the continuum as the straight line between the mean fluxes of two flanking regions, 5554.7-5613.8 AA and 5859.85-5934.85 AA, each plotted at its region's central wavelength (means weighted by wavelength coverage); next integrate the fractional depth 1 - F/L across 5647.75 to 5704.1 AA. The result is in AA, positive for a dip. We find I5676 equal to 3.1 AA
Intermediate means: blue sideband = 7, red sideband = 8.8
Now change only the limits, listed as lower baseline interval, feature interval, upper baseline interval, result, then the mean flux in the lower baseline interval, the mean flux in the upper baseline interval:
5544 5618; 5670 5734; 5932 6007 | 1.1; 7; 7.54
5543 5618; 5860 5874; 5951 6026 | 1.0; 7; 6.94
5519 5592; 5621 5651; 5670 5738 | -0.4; 7.02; 7.04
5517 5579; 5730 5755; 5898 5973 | 4.4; 6.96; 9.35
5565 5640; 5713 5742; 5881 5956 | 4.1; 6.93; 9.37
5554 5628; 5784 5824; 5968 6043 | 5.2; 6.91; 7.27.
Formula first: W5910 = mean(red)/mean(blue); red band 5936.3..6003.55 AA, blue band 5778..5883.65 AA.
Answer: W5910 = 1.15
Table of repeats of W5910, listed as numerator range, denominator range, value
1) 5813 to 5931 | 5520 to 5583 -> 1.11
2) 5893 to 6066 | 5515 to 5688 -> 1.16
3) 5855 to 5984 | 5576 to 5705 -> 1.17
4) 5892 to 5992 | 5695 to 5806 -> 1.30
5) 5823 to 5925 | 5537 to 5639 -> 1.08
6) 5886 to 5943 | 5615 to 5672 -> 1.42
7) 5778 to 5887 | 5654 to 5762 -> 0.91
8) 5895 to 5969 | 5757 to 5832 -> 1.49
